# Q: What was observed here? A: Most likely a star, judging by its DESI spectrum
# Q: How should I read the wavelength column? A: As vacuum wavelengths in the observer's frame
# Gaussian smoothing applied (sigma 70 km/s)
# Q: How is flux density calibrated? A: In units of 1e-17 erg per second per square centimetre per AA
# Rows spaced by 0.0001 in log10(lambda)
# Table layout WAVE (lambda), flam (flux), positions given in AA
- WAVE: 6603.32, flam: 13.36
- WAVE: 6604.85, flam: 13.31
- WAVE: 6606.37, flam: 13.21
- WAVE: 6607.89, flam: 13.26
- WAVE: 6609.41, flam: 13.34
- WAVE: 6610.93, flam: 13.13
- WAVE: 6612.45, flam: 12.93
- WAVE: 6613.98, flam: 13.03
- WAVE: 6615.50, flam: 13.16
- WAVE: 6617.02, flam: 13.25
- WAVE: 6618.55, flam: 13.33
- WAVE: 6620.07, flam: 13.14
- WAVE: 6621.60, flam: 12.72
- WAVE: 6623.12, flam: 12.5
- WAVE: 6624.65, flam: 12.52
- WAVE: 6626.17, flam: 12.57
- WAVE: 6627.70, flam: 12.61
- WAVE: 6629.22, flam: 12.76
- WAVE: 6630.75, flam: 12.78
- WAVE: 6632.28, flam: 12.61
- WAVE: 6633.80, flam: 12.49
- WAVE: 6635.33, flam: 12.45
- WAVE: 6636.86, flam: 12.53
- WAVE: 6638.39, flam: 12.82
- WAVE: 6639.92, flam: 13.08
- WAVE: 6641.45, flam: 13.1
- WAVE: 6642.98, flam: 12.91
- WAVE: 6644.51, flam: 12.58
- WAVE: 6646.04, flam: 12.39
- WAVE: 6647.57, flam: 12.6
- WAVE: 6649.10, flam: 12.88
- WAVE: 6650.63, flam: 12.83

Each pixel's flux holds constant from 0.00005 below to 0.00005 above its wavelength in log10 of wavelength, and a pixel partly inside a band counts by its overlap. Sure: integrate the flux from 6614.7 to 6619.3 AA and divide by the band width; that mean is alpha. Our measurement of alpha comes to 13.2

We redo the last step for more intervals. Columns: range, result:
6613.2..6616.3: 13.1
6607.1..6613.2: 13.2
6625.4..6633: 12.7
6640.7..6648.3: 12.7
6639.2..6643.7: 13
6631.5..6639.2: 12.6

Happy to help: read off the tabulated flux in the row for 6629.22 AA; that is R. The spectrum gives 12.76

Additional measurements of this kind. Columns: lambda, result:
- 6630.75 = 12.78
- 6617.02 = 13.25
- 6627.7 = 12.61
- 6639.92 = 13.08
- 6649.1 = 12.88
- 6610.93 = 13.13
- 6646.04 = 12.39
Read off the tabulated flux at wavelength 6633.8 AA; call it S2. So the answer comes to 12.49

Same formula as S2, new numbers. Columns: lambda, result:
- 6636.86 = 12.53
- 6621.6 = 12.72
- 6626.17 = 12.57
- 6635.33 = 12.45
